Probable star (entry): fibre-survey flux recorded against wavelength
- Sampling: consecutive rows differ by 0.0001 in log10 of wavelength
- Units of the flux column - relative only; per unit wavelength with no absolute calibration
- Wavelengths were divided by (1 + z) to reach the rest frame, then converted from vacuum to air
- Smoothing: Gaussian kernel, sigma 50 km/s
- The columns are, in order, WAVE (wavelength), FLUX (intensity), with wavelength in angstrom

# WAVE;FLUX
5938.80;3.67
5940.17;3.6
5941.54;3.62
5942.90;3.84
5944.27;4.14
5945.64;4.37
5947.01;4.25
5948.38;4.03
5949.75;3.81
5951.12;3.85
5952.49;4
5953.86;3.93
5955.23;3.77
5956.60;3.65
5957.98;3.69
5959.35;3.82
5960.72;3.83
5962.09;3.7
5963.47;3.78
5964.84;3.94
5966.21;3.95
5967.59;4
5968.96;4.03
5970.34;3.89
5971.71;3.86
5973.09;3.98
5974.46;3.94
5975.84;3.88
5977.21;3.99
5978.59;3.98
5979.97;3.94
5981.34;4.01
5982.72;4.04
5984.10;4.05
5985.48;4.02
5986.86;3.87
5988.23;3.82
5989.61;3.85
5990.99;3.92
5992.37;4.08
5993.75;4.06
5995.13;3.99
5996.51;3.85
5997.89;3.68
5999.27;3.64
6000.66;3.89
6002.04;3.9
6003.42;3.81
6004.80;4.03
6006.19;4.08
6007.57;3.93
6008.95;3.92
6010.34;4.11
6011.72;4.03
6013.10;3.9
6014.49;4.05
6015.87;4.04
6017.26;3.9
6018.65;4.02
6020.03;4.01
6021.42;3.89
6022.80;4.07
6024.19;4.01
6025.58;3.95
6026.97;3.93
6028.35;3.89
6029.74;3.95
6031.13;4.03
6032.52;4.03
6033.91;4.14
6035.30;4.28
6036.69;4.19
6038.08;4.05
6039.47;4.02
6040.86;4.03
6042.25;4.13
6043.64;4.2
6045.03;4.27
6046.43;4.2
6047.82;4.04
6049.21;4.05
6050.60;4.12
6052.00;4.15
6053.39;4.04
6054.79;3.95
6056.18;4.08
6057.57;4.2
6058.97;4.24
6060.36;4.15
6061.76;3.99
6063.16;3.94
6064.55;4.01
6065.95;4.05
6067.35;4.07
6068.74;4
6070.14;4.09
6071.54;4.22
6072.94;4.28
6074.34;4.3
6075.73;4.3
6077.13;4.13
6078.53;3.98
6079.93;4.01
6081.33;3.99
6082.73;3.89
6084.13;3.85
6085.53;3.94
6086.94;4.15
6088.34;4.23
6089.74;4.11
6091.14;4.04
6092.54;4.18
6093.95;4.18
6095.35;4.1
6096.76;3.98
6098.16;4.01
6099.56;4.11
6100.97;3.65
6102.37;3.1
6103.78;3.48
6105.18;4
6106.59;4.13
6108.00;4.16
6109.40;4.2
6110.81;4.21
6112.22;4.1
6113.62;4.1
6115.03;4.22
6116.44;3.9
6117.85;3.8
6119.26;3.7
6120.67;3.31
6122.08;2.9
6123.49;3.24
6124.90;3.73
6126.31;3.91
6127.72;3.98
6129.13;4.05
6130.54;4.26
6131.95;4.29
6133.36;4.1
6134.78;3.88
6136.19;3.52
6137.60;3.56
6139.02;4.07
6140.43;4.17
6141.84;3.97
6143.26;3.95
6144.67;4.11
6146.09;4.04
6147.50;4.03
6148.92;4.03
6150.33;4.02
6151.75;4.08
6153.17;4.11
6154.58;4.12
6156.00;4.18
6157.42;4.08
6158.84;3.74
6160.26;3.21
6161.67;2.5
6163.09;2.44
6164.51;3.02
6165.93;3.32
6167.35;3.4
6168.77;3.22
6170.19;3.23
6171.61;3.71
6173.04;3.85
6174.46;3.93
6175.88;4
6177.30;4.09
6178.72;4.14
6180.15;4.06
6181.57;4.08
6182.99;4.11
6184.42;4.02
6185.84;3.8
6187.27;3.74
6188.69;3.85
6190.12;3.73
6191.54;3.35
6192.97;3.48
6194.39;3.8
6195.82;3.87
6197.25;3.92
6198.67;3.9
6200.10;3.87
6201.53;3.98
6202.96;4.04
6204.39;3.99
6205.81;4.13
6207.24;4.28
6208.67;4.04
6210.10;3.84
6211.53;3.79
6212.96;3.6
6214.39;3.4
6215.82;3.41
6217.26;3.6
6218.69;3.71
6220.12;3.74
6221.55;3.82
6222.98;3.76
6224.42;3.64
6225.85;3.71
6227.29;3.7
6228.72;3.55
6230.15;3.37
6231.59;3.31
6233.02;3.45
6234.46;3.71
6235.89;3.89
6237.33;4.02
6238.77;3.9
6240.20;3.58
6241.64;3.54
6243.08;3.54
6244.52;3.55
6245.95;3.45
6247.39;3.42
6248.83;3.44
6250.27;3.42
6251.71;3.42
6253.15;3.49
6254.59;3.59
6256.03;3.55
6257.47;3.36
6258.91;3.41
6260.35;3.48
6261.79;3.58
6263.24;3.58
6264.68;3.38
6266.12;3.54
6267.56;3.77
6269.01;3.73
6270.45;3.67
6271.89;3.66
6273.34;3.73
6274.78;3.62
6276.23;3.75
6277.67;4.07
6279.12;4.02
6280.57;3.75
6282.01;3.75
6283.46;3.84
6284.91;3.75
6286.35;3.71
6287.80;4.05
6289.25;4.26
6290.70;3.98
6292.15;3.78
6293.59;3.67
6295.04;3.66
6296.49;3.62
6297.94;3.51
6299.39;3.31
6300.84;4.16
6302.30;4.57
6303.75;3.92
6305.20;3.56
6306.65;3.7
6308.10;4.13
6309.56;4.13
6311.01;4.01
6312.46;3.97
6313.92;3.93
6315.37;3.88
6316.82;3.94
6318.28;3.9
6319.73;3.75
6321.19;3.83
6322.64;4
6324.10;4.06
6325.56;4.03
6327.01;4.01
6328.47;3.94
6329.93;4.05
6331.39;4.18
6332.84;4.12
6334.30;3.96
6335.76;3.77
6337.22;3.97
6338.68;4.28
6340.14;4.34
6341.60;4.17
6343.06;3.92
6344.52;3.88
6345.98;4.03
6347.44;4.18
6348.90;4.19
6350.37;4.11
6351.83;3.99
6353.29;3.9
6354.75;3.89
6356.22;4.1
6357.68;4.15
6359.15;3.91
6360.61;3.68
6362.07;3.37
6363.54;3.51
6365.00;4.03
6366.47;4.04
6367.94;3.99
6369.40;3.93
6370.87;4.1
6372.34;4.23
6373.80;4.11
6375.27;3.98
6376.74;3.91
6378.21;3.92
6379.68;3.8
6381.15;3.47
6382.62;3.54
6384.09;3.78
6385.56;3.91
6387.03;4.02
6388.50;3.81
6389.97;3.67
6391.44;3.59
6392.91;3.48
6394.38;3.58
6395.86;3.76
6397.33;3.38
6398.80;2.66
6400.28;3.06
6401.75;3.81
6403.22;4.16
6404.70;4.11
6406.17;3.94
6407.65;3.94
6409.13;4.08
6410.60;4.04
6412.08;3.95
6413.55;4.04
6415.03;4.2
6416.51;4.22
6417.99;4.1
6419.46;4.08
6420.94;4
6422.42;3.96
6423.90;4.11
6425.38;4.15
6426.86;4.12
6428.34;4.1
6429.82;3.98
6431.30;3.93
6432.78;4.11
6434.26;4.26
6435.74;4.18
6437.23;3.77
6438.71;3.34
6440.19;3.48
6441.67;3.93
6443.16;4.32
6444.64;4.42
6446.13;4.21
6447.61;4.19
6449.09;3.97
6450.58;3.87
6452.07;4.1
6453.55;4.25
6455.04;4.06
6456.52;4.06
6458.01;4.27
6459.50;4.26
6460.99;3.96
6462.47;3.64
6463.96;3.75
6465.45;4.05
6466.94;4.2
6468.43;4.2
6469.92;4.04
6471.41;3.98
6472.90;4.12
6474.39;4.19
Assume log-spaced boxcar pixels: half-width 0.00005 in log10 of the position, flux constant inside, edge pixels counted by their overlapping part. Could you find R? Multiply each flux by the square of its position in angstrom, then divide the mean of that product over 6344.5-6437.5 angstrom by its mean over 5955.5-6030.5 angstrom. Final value 1.1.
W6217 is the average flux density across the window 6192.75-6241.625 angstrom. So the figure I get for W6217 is 3.76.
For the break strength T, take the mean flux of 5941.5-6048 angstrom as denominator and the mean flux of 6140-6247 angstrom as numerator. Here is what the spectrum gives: 0.94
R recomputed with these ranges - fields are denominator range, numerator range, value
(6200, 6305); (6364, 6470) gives 1.12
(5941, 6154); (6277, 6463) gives 1.10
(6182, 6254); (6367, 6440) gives 1.11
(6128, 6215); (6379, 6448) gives 1.10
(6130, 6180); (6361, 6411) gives 1.08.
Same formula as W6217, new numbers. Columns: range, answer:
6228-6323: 3.72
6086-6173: 3.82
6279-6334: 3.91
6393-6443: 3.89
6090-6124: 3.87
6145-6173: 3.62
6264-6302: 3.77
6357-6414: 3.8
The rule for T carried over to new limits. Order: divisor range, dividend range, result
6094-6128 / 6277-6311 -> 1.01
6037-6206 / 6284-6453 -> 1.00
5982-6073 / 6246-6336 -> 0.94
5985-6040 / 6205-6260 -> 0.92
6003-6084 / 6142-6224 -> 0.93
